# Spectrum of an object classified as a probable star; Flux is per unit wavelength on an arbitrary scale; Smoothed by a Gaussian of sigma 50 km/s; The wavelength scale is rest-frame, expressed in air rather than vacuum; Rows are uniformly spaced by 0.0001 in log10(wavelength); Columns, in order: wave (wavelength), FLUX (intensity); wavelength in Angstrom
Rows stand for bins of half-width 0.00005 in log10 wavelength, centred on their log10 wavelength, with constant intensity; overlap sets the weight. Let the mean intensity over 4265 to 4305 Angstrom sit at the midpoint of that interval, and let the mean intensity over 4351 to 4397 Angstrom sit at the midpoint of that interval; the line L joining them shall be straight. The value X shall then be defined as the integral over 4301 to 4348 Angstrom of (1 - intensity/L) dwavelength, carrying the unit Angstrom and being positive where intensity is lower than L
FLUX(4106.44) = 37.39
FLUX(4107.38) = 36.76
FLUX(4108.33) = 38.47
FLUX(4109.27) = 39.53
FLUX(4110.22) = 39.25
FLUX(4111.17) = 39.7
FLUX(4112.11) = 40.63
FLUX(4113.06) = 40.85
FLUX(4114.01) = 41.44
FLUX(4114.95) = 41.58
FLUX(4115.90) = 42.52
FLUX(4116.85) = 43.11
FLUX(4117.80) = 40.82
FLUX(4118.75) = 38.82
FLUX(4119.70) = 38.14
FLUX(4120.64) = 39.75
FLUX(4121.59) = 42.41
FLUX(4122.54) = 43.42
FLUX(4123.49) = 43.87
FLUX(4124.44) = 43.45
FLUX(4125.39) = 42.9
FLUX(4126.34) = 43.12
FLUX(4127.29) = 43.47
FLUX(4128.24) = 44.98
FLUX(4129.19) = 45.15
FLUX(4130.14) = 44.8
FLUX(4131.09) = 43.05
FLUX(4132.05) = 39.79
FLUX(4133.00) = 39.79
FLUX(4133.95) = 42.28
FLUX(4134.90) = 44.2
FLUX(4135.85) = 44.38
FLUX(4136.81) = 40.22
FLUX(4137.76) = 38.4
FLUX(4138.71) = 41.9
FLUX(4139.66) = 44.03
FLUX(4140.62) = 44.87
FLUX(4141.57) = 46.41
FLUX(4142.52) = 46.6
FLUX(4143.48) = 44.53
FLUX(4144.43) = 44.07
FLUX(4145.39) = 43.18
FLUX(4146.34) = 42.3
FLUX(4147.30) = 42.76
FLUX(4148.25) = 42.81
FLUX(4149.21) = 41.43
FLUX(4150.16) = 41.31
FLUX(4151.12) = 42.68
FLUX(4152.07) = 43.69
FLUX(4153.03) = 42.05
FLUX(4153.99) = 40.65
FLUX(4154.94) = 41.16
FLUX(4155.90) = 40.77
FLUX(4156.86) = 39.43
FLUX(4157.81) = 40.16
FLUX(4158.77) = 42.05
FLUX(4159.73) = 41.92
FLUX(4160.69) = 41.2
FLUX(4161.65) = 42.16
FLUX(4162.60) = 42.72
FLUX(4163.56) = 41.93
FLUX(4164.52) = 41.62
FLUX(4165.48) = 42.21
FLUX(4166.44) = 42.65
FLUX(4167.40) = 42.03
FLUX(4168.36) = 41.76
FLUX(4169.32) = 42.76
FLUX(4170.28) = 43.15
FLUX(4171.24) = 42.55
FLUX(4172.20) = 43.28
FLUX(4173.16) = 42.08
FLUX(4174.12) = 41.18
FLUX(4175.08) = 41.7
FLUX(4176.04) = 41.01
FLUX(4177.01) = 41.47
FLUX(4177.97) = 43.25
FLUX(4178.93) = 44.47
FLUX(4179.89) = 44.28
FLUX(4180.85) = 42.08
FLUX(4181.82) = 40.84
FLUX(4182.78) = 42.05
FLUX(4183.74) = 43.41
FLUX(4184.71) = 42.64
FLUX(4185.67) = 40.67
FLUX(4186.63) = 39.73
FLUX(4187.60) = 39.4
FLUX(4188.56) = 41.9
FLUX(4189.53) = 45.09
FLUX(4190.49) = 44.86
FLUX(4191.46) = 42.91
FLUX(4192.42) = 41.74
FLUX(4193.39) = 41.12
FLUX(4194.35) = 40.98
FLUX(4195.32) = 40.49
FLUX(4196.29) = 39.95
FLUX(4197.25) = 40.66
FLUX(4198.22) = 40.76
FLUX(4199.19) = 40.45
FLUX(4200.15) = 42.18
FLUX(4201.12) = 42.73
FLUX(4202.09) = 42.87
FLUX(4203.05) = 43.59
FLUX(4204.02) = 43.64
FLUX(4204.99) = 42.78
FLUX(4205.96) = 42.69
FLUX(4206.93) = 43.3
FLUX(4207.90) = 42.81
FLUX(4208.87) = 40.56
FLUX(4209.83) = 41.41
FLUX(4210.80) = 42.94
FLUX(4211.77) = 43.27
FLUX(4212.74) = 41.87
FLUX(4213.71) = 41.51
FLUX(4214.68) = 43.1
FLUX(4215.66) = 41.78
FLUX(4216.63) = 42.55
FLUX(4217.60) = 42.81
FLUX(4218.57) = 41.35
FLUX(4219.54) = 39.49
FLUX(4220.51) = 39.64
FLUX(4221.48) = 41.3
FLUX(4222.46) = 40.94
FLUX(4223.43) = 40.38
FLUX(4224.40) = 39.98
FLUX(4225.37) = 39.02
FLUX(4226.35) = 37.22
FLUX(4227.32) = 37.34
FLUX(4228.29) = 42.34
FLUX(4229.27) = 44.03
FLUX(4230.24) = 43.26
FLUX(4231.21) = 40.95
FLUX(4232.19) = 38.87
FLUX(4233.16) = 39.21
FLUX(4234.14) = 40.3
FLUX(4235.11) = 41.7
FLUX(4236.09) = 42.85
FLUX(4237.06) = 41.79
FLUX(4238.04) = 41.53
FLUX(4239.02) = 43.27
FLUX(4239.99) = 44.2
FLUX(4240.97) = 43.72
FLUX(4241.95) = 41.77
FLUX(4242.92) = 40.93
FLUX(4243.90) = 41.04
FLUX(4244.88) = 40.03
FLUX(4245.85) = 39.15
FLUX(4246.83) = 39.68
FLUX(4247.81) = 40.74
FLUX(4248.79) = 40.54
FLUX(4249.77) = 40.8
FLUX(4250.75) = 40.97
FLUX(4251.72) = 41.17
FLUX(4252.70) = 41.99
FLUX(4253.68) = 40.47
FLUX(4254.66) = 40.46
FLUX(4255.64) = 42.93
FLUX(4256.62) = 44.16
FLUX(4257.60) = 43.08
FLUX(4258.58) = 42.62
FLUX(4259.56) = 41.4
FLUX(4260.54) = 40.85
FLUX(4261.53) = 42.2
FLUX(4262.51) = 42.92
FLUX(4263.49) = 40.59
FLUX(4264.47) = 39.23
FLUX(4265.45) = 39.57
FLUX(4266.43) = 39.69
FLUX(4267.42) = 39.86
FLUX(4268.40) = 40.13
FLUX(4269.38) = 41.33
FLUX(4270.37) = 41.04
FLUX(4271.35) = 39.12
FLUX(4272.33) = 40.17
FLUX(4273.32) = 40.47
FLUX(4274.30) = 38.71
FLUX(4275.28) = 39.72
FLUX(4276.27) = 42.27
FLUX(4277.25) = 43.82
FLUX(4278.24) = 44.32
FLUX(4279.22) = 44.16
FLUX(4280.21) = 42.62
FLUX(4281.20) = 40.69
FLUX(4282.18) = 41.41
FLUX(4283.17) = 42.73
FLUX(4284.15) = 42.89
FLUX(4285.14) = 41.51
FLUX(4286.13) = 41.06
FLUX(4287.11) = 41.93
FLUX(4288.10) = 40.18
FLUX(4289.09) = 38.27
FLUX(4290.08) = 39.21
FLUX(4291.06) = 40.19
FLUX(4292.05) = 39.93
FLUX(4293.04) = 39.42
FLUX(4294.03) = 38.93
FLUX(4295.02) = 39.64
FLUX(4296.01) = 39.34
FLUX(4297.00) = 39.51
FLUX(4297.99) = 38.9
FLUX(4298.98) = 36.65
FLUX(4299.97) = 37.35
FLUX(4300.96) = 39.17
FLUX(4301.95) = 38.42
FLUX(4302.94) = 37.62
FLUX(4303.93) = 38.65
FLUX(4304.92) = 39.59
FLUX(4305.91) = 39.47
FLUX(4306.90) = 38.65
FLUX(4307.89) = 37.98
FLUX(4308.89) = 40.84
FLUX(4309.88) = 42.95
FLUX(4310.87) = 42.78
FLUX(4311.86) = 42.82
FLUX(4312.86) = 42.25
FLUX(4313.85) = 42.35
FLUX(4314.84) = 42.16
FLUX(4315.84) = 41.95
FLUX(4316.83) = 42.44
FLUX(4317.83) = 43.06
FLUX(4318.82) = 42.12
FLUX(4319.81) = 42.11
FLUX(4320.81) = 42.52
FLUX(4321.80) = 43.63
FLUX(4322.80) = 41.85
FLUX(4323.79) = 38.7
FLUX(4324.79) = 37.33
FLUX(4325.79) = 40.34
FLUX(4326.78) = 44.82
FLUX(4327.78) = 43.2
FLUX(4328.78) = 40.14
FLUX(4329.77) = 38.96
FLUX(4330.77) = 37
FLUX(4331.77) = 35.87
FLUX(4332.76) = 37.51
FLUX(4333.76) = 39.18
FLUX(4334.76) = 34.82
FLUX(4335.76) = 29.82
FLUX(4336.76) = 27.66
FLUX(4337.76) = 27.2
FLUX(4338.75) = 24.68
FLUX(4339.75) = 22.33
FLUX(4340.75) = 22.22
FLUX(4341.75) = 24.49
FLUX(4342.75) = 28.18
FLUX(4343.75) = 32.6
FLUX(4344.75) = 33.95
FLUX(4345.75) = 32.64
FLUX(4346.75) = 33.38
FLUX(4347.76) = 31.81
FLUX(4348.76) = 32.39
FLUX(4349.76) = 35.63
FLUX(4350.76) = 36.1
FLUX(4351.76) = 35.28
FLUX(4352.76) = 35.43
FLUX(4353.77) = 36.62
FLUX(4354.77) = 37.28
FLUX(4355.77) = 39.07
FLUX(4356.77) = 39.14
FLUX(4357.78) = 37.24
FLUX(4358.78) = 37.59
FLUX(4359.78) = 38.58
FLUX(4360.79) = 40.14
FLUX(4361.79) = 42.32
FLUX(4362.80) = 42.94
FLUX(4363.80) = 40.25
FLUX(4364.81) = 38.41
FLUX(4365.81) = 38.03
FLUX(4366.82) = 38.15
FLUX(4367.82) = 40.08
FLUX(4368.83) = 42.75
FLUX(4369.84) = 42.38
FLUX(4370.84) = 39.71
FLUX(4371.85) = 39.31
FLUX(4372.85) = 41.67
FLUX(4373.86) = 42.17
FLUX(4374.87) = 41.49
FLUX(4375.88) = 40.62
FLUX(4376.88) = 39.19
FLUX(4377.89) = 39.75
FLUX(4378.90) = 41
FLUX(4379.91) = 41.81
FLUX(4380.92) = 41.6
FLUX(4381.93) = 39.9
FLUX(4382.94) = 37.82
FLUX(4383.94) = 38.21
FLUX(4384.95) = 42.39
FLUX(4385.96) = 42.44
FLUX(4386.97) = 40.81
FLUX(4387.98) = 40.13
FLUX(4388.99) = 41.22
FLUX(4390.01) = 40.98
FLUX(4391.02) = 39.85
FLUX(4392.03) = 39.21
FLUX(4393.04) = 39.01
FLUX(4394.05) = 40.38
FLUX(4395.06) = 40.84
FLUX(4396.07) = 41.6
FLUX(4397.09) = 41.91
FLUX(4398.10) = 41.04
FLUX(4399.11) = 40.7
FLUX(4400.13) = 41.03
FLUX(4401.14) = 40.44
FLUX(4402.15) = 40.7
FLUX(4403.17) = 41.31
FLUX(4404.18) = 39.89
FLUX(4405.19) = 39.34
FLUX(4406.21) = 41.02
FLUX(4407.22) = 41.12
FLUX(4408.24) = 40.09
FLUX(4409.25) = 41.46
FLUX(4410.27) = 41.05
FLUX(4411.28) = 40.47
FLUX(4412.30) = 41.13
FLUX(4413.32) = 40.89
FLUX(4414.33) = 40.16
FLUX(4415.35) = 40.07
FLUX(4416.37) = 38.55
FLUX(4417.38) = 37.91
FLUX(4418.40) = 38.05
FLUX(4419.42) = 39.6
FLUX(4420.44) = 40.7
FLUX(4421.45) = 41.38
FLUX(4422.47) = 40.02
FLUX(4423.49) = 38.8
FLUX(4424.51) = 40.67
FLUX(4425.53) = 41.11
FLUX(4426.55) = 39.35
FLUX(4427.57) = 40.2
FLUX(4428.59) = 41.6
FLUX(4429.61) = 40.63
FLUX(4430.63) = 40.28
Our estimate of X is 3.4 Angstrom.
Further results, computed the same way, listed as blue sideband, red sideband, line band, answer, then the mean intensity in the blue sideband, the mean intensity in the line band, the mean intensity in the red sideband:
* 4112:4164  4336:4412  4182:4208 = -0.5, 42.3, 42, 38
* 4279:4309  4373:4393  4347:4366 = 1.3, 39.8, 37.5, 40.5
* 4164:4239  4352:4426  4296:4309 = 0.7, 41.8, 38.6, 40.1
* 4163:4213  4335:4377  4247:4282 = -1.8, 42.2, 41.3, 35.7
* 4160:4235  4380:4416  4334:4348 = 4.0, 41.8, 29.1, 40.6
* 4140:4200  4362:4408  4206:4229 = 0.3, 42.2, 41.2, 40.6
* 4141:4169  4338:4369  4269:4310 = -3.1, 42.4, 40.2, 35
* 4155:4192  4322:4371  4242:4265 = -1.1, 42.1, 41.2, 36.1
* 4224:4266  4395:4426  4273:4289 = -0.3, 41.2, 41.7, 40.4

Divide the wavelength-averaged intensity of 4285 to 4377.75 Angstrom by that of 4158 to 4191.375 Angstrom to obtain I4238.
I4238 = 0.9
